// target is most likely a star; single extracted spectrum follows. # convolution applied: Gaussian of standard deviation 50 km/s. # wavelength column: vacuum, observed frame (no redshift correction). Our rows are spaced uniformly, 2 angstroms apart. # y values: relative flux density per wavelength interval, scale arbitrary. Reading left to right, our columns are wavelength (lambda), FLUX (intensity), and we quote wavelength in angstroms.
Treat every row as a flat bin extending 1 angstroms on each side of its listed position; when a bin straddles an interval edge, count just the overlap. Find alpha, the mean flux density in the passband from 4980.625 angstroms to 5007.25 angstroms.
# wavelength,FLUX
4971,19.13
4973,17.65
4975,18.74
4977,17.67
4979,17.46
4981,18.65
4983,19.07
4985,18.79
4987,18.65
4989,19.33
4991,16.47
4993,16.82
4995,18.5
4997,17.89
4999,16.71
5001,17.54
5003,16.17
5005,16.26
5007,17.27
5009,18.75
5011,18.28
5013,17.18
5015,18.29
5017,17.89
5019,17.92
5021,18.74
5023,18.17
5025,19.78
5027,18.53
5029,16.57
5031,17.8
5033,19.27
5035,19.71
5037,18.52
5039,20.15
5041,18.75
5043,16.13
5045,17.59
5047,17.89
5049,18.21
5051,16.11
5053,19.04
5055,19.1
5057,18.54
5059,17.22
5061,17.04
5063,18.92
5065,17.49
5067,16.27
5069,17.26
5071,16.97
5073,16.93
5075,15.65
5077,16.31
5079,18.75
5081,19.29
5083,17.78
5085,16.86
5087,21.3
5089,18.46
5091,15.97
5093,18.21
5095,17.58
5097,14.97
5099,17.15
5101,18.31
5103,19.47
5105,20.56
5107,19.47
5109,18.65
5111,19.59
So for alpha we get 17.7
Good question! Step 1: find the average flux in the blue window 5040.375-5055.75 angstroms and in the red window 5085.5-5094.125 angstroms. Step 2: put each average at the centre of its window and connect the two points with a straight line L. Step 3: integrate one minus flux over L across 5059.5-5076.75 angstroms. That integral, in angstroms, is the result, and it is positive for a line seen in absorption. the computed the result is 1.0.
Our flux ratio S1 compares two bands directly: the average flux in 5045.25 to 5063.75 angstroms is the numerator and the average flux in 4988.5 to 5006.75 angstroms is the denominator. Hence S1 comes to 1.04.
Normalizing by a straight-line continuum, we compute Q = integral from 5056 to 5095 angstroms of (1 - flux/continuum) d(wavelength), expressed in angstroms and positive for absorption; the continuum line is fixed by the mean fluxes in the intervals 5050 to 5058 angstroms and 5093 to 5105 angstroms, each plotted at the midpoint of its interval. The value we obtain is 0.8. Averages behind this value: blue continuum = 18.2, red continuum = 17.8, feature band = 17.6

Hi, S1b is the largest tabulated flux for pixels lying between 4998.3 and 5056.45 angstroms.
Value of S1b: 20.15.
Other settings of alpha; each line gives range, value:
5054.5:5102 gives 17.6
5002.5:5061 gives 18.1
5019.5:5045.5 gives 18.4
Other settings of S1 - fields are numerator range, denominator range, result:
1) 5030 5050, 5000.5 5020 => 1.05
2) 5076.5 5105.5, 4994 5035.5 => 1.01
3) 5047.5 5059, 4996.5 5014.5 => 1.04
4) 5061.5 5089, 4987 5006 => 1.02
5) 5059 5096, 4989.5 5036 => 0.99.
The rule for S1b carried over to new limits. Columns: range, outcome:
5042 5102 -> 21.3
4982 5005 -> 19.33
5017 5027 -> 19.78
